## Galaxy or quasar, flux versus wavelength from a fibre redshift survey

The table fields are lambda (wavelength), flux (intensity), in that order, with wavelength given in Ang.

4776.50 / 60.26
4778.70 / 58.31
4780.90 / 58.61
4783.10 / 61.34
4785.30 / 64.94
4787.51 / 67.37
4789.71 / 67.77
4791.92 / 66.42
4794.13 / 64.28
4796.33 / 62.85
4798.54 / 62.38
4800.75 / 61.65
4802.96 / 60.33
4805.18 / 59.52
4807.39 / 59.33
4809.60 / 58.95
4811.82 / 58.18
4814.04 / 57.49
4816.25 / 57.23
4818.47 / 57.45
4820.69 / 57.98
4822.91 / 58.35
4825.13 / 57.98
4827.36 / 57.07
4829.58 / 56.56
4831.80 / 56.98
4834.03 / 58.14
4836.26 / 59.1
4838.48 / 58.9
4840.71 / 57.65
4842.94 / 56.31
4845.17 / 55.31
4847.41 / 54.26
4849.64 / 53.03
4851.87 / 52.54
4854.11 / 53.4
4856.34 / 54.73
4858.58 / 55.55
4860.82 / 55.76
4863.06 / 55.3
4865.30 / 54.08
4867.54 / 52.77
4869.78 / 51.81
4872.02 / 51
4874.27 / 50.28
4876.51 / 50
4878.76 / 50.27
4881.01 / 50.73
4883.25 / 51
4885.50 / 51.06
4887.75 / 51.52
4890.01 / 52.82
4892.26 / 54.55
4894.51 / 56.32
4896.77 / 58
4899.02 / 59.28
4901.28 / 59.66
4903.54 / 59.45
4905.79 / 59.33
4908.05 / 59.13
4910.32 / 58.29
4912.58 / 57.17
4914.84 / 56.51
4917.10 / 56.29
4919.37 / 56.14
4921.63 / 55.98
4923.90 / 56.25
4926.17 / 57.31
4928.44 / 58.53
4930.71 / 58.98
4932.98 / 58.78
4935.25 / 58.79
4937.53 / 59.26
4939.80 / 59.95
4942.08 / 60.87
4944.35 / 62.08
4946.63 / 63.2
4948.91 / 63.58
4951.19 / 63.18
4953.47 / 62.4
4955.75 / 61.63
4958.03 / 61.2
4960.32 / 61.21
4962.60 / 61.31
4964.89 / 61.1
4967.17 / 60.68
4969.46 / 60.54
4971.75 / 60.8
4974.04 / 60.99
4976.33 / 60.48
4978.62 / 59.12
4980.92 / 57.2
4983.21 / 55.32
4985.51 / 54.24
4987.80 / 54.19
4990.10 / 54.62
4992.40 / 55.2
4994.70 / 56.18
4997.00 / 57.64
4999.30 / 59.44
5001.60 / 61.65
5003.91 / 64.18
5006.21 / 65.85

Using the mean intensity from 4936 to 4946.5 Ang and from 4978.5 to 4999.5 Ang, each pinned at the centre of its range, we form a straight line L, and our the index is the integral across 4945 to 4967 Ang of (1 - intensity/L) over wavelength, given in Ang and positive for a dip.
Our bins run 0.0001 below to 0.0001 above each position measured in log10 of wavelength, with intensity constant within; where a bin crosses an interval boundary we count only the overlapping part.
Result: -1.0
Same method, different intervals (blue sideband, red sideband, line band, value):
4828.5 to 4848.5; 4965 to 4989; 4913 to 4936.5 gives 0.23 Ang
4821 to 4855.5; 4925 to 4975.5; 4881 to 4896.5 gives 1.42 Ang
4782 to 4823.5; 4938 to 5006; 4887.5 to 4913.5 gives 1.36 Ang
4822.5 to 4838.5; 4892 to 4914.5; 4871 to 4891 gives 2.45 Ang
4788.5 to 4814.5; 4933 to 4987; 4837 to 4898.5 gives 7.43 Ang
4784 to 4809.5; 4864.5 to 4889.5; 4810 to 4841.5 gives 0.55 Ang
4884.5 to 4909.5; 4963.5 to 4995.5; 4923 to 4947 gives -0.92 Ang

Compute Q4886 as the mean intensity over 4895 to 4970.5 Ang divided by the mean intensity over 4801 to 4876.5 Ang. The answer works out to 1.06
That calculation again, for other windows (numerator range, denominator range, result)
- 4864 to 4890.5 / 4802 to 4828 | 0.88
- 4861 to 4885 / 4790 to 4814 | 0.84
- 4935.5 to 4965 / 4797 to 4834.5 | 1.05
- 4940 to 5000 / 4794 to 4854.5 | 1.03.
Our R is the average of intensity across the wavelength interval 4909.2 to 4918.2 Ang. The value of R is 57.1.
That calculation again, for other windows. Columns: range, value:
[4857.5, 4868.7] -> 54.7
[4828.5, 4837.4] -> 57.7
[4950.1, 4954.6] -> 62.8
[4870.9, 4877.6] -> 50.4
